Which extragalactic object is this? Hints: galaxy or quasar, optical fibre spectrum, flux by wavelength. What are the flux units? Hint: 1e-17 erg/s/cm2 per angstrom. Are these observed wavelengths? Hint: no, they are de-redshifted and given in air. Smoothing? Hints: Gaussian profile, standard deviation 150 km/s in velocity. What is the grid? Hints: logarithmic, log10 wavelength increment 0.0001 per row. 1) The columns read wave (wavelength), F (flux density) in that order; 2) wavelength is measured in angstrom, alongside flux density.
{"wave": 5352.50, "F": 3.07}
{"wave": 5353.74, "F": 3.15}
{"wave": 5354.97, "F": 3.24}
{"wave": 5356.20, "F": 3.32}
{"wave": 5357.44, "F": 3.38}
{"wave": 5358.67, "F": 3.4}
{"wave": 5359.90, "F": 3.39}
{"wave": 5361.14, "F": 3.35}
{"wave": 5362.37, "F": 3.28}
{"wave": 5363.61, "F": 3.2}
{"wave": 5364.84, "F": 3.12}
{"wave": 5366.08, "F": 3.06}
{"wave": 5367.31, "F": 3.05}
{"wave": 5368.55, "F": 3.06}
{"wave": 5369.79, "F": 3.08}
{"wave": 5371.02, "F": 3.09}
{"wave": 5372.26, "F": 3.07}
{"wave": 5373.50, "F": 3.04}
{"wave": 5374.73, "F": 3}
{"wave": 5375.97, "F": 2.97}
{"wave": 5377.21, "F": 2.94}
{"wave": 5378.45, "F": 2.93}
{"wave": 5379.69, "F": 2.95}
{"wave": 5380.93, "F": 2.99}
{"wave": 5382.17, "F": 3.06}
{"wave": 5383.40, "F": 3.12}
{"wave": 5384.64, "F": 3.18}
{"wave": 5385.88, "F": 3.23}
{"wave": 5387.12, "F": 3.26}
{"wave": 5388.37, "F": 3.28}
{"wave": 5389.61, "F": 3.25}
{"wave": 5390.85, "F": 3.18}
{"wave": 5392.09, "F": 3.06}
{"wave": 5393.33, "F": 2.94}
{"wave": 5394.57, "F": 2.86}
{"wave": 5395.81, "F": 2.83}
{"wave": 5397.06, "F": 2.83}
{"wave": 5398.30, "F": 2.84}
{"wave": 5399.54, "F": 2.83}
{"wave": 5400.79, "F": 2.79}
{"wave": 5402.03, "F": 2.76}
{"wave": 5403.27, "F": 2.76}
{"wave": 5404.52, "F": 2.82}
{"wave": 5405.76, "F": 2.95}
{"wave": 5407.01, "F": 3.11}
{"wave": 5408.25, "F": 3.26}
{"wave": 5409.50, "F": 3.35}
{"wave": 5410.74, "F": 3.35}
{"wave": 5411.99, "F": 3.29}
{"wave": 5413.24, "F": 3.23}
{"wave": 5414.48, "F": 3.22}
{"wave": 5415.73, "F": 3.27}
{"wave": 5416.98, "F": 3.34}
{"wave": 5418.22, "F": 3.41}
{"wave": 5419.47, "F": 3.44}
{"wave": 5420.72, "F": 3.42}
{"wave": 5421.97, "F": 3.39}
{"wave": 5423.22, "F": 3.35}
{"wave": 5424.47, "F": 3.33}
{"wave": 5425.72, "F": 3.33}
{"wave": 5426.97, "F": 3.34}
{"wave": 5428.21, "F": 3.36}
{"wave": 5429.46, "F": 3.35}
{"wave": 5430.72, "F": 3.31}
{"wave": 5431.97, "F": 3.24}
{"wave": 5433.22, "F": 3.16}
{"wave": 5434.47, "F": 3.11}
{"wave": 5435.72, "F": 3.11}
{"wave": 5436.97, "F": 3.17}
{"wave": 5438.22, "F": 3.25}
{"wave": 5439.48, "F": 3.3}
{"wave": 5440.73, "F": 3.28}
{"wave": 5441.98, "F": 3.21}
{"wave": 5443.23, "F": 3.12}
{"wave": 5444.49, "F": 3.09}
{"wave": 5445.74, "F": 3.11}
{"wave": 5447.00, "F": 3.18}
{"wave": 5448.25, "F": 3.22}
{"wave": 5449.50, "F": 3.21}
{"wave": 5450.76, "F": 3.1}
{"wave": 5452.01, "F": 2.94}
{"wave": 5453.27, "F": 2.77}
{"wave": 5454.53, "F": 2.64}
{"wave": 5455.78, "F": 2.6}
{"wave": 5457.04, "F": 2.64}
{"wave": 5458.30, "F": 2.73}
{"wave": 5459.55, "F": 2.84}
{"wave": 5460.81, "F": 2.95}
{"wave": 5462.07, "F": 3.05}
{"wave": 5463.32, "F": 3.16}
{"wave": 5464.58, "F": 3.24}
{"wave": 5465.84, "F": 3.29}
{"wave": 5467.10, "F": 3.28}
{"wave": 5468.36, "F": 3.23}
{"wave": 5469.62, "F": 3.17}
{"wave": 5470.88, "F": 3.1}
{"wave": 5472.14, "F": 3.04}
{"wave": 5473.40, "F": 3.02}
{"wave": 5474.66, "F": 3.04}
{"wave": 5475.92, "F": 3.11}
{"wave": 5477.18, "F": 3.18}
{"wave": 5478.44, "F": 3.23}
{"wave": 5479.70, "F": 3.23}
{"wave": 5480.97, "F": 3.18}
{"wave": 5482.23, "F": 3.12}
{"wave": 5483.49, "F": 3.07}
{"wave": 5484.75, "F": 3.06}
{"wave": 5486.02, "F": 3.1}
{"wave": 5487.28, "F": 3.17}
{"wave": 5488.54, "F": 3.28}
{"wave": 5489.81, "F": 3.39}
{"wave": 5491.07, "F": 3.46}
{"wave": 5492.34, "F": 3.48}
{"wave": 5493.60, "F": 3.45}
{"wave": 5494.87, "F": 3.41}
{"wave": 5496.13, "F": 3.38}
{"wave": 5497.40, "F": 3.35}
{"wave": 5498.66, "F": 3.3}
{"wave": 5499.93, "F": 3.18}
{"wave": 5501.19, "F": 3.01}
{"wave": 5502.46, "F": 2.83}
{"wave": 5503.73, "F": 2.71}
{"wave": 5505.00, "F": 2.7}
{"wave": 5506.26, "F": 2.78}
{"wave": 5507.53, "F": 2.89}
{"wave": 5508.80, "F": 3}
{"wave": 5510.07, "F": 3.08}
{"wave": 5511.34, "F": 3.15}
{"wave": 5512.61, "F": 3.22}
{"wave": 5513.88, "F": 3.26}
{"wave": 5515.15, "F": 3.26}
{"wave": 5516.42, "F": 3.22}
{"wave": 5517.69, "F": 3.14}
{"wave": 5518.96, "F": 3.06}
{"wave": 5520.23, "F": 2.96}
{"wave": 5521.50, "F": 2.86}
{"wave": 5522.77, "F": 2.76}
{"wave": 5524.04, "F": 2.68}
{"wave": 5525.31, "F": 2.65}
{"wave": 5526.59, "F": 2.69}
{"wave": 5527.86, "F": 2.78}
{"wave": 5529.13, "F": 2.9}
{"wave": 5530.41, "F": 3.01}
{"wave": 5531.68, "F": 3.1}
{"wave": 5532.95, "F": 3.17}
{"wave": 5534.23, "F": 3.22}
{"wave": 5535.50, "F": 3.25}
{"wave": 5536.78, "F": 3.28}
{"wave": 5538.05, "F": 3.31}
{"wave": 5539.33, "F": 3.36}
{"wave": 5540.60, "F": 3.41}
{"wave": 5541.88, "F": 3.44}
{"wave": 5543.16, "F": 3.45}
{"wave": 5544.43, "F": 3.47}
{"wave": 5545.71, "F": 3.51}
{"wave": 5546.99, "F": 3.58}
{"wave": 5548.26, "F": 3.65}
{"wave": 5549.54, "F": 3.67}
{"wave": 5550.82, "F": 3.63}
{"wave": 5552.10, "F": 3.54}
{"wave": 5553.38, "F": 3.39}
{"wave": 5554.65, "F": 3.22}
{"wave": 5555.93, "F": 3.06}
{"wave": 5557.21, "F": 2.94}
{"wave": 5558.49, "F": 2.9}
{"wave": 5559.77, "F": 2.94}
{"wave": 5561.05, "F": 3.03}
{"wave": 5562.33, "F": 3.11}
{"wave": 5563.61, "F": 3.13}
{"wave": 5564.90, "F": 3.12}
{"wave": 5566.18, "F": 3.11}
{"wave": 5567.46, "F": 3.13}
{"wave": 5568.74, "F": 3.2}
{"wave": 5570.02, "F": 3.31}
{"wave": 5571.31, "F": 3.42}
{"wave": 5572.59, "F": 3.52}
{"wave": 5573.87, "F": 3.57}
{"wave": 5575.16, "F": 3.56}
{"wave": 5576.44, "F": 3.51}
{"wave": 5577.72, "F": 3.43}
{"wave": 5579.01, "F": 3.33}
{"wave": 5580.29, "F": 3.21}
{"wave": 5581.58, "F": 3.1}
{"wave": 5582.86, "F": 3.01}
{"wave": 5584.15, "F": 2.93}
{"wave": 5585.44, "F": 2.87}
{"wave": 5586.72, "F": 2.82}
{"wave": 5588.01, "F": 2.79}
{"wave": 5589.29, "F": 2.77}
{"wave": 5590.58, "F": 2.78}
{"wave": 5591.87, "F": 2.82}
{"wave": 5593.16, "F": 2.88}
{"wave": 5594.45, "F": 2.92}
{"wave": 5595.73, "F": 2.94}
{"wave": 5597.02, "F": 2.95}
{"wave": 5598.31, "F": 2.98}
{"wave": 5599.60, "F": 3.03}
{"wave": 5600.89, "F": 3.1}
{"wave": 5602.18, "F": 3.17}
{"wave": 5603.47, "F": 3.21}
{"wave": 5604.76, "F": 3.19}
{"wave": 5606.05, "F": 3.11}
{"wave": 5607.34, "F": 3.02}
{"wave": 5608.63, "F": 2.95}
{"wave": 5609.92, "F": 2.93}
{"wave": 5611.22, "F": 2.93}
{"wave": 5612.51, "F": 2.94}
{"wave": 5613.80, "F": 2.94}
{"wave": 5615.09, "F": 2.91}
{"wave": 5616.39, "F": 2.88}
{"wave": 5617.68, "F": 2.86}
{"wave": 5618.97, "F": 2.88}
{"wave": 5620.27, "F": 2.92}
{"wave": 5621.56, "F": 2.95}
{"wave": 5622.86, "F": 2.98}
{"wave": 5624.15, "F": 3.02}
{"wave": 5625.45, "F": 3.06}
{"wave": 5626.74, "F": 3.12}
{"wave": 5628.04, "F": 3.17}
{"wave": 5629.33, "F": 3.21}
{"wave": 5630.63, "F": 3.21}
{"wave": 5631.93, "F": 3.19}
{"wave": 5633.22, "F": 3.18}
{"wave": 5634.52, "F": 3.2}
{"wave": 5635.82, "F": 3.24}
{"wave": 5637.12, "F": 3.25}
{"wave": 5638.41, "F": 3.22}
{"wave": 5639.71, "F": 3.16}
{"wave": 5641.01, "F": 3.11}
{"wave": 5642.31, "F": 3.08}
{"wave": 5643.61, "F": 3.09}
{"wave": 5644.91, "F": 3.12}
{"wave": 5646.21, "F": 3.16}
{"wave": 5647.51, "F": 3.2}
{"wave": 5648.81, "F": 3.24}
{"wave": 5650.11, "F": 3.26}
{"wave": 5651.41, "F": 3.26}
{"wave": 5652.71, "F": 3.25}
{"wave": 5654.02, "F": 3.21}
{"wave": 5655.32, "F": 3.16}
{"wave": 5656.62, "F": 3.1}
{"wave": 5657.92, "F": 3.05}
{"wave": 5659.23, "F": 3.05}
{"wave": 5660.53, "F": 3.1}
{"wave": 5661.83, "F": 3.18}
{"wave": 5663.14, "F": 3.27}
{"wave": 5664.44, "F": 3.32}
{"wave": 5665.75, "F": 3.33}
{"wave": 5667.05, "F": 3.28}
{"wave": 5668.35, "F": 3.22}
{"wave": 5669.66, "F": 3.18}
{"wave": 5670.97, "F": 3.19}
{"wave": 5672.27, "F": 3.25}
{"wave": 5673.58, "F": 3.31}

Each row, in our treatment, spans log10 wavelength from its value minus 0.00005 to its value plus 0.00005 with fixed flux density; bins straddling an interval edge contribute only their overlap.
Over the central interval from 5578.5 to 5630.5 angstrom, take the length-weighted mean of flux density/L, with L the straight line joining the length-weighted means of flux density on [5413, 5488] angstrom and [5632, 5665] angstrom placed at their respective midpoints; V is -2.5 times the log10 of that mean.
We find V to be 0.06 mag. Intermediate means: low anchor 3.15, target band 2.99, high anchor 3.18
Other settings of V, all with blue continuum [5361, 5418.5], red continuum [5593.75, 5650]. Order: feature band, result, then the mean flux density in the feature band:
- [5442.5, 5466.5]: 0.03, 2.99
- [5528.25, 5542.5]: -0.05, 3.21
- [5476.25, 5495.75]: -0.06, 3.25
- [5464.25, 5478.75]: -0.03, 3.16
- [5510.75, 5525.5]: 0.02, 3.03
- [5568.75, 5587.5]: -0.06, 3.25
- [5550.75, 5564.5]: -0.03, 3.15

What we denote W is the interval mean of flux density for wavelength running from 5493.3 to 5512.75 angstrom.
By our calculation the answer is 3.08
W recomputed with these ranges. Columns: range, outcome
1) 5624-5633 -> 3.15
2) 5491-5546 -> 3.12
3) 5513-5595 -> 3.16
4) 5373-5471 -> 3.11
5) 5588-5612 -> 2.98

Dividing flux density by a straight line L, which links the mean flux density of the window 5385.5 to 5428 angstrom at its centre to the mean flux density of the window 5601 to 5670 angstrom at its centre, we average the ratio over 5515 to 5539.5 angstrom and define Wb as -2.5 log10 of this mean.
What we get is 0.04 mag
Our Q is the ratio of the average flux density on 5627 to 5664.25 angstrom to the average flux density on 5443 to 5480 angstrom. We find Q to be 1.0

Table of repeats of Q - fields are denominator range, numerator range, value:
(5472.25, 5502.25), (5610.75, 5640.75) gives 0.95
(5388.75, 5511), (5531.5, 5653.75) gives 1.01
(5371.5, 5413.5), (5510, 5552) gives 1.05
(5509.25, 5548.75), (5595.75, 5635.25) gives 0.96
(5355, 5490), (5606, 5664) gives 0.99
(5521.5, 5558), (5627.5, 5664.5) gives 0.99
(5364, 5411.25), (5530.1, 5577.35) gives 1.09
